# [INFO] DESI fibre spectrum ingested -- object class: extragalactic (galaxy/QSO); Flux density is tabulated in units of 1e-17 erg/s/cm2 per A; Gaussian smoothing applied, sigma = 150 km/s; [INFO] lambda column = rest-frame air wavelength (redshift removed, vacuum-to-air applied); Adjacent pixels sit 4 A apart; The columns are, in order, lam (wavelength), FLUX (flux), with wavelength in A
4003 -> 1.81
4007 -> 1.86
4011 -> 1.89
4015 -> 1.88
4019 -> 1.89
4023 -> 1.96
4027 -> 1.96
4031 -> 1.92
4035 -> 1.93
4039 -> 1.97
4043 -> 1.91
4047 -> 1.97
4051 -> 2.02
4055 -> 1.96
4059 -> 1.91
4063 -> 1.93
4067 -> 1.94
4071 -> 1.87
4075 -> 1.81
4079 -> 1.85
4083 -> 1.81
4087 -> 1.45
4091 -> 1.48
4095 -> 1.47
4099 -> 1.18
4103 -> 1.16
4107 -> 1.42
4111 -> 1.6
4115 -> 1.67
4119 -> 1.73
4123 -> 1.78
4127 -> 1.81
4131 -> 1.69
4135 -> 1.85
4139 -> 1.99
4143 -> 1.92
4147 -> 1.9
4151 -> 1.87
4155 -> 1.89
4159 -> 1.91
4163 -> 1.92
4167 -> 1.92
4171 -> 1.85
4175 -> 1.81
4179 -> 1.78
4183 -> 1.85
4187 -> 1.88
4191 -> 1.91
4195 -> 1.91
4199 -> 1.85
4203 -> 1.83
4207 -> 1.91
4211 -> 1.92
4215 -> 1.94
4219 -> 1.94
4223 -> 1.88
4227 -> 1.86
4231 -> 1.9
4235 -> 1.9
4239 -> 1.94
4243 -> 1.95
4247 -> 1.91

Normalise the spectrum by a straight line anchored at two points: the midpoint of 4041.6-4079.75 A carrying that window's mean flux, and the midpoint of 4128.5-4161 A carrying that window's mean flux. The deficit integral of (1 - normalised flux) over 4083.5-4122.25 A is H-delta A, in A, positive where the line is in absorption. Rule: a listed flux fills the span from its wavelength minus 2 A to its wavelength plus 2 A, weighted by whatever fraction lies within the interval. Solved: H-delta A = 8.4 A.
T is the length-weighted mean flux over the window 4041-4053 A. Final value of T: 1.97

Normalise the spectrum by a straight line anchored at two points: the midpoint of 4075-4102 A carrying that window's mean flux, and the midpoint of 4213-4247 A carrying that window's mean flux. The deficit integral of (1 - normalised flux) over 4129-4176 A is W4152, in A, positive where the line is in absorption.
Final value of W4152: -4.6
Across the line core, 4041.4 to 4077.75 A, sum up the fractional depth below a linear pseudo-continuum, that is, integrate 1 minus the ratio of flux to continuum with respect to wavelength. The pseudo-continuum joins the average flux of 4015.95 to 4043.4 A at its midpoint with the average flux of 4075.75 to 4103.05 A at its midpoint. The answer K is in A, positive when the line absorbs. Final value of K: -4.1 A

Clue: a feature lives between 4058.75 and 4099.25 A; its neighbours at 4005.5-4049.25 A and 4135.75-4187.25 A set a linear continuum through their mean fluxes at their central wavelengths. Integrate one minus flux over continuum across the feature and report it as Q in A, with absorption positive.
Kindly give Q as 4.1 A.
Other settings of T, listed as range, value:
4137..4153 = 1.92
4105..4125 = 1.64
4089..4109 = 1.34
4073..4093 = 1.68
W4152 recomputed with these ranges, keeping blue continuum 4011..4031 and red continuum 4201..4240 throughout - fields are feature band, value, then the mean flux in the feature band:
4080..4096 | 2.82 A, 1.58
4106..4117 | 1.93 A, 1.58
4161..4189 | 0.68 A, 1.86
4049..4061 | -0.30 A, 1.96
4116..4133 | 1.44 A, 1.75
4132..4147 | 0.05 A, 1.9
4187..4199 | 0.05 A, 1.89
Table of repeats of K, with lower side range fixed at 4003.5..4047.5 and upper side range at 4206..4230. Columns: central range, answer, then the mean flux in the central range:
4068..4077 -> 0.3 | 1.85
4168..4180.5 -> 0.6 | 1.82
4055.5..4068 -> -0.1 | 1.93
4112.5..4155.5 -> 2.0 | 1.82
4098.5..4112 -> 4.1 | 1.34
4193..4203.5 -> 0.2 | 1.87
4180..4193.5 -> 0.3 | 1.87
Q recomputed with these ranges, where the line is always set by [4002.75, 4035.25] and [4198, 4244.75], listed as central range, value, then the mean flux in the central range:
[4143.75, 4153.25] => 0.07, 1.89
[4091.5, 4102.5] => 3.35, 1.32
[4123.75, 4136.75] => 0.83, 1.78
